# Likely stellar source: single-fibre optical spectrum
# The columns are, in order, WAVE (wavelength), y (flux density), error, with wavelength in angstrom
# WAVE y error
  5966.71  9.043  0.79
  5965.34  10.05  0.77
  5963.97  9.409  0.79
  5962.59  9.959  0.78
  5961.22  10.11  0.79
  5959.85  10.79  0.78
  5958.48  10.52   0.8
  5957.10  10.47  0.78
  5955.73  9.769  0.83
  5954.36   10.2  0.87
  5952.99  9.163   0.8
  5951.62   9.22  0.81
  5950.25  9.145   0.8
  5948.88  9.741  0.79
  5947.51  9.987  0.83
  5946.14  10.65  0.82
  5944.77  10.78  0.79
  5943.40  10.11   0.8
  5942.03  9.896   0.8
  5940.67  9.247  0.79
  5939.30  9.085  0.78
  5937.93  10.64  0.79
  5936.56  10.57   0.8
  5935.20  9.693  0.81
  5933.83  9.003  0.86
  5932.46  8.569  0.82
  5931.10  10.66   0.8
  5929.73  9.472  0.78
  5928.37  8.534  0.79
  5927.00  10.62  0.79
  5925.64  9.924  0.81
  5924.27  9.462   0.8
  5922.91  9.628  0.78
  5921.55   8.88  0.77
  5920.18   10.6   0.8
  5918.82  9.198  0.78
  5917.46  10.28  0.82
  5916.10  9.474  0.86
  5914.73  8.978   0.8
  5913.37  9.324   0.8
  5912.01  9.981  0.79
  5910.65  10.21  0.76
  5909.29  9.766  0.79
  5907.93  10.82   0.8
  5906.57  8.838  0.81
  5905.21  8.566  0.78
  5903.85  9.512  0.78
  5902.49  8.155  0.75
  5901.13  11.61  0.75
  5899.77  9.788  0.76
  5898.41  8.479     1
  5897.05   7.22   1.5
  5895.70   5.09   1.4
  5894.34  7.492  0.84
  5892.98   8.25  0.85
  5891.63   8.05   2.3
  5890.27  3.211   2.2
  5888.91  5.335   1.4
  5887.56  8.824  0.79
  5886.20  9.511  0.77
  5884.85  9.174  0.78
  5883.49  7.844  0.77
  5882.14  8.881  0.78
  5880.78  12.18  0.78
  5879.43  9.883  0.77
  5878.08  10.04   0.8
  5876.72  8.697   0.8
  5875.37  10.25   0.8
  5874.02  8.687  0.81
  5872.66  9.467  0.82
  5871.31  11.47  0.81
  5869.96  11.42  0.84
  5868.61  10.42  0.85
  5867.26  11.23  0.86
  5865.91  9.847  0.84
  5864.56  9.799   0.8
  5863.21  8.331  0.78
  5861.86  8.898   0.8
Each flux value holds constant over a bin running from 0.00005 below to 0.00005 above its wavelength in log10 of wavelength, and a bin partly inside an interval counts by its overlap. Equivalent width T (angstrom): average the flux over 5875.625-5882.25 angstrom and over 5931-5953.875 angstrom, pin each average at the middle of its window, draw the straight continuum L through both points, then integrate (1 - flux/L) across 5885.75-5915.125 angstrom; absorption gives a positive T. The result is 4.3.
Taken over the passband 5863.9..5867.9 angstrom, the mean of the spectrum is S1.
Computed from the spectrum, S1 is 10.3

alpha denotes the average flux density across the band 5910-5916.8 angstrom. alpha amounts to 9.59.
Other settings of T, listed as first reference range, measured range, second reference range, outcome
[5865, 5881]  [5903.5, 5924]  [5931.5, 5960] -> 0.87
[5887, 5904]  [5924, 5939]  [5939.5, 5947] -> -0.39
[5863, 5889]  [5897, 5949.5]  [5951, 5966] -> 0.96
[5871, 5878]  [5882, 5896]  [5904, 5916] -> 3.17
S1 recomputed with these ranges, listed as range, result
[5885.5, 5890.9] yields 6.77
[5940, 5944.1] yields 9.77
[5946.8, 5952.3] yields 9.53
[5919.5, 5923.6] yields 9.71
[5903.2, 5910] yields 9.51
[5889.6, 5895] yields 6.75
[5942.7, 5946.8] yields 10.5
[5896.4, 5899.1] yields 7.85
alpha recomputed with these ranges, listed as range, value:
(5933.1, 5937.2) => 9.73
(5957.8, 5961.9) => 10.5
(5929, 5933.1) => 9.58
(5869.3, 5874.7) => 10.3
